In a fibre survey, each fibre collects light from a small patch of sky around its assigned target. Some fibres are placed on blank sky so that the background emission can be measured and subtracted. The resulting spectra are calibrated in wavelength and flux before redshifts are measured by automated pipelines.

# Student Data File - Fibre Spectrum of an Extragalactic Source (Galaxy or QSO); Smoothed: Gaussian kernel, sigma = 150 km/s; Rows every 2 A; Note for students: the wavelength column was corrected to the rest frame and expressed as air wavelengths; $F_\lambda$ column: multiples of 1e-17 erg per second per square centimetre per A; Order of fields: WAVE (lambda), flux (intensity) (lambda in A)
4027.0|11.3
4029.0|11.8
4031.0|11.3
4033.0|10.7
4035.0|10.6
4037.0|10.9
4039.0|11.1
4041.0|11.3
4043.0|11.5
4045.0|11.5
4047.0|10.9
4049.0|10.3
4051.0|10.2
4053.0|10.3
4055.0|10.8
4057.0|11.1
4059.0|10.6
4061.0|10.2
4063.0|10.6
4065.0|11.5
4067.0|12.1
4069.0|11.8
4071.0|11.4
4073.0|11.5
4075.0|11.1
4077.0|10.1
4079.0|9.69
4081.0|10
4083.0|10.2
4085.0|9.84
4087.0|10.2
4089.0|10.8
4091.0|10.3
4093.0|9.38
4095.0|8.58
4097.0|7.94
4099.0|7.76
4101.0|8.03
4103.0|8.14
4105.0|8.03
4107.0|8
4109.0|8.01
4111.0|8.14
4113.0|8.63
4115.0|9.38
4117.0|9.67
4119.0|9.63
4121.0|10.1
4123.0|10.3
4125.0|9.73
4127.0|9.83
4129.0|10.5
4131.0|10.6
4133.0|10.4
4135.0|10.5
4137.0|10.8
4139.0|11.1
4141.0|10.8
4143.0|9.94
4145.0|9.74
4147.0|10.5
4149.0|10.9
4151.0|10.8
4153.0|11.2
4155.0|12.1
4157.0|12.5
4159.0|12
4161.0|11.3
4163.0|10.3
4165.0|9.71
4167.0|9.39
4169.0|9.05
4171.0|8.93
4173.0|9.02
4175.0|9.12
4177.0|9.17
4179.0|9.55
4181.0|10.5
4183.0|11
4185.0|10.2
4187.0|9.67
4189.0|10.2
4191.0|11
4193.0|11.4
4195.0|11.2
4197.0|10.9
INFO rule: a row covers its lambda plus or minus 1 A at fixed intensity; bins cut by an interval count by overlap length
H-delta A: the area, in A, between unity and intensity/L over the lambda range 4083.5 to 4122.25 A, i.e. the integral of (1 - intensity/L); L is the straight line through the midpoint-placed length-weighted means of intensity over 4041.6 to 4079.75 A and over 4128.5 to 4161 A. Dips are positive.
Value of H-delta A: 6.8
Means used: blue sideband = 10.9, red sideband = 10.9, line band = 9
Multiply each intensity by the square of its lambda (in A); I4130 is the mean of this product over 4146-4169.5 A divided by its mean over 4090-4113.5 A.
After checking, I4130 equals 1.3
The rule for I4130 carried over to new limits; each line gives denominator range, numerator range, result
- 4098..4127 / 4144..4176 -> 1.20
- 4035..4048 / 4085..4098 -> 0.88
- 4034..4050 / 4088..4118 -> 0.82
